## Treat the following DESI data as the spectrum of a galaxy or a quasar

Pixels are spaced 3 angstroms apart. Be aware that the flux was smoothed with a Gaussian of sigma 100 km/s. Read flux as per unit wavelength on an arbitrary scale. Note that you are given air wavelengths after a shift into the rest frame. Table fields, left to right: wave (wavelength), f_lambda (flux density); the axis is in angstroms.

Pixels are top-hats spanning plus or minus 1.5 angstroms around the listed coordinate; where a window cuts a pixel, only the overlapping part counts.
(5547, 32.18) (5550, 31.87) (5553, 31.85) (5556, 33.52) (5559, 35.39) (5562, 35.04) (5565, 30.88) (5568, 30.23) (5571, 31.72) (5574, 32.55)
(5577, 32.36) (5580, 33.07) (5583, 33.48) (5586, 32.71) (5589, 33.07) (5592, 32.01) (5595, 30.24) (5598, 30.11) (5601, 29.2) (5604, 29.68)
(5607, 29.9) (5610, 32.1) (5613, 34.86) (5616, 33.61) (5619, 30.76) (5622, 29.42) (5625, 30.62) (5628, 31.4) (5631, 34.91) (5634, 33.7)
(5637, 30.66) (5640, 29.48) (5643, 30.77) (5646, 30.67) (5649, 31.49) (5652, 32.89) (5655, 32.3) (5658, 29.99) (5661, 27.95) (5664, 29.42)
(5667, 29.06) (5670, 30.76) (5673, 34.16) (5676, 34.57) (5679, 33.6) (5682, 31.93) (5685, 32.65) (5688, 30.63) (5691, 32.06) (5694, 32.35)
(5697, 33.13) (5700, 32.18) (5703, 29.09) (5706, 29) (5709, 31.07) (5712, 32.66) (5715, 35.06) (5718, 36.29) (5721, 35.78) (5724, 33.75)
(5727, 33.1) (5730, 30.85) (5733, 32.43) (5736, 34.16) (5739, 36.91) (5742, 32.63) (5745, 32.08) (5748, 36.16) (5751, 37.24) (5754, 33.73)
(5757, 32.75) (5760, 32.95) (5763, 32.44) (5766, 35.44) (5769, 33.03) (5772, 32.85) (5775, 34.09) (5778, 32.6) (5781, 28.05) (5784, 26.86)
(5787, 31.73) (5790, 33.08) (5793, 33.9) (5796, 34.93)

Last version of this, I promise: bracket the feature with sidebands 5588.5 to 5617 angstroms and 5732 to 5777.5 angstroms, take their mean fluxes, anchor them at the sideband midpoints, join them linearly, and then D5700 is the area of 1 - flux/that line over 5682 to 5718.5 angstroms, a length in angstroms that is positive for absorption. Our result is 1.1 angstroms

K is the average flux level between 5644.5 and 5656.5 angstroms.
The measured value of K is 31.8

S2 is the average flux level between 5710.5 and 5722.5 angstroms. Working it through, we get 34.9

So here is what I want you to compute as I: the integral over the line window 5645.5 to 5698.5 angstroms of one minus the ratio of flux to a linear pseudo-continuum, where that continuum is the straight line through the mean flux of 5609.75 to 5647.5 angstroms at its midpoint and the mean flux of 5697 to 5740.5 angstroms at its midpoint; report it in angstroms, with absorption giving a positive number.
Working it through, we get 1.2 angstroms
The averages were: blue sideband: 31.8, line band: 31.7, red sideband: 33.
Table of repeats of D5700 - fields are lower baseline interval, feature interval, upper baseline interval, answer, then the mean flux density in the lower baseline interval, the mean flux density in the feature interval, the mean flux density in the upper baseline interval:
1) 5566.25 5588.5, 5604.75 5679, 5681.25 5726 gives 2.1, 32.3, 31.5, 32.5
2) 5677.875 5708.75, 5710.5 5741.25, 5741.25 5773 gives -1.3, 31.6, 34.1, 33.8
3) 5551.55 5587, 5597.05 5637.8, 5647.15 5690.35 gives 0.8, 32.7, 31.5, 31.5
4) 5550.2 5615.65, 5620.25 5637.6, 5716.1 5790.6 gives 0.3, 32.1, 31.8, 33.3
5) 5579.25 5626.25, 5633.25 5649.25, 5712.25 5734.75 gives 0.6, 31.5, 31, 33.8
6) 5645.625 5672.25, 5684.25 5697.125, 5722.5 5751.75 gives 0.0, 30.6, 32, 33.8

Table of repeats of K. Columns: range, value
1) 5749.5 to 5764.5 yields 33.8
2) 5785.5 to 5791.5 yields 32.4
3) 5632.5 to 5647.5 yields 31.1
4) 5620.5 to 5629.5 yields 30.5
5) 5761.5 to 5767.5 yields 33.9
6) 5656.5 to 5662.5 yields 29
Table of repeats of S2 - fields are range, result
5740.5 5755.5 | 34.4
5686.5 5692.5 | 31.3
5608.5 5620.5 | 32.8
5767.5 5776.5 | 33.3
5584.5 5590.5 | 32.9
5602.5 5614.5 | 31.6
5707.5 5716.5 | 32.9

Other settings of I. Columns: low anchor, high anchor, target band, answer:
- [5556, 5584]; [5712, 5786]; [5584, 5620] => 1.4 angstroms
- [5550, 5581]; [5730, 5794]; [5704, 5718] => 0.3 angstroms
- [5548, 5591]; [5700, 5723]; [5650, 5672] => 1.5 angstroms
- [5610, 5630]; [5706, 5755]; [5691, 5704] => 0.6 angstroms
